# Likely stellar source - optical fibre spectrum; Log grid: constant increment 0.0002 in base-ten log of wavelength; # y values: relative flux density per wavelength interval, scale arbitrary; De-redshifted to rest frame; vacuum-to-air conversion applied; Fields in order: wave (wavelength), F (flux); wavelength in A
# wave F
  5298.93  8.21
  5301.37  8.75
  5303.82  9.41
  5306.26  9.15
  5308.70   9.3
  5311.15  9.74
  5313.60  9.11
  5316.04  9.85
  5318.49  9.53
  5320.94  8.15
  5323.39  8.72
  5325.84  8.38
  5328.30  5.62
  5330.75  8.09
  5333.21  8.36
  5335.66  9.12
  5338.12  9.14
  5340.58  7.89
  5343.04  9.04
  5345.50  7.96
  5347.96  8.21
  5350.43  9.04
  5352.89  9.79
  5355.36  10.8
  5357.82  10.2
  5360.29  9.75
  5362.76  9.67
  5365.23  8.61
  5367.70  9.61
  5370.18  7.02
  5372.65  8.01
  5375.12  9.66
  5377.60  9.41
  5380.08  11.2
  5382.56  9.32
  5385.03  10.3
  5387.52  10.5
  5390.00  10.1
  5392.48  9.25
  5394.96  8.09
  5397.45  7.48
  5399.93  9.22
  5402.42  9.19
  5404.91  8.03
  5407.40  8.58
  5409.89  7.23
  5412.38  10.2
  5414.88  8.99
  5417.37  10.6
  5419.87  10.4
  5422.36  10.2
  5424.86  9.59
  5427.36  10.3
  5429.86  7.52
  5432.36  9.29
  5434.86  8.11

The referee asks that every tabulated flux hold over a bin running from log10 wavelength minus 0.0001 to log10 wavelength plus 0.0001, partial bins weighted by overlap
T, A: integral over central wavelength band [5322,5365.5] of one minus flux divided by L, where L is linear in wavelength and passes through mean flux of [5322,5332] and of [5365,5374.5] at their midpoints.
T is -4.5 A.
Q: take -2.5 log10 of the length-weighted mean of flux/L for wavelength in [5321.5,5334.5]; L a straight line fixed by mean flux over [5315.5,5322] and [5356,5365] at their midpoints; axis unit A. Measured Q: 0.180 mag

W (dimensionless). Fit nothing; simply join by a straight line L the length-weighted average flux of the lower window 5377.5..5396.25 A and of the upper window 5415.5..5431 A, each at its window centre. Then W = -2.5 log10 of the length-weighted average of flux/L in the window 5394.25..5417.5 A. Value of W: 0.13 mag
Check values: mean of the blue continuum 9.79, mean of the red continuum 9.75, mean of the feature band 8.69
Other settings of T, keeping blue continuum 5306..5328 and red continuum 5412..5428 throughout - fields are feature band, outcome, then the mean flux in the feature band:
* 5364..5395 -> 0.78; 9.36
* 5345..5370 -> 0.18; 9.3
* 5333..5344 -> 0.53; 8.74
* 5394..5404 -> 1.34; 8.49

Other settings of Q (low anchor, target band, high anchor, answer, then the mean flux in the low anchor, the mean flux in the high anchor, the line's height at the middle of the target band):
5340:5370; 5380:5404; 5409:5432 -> 0.00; 9.16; 9.48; 9.34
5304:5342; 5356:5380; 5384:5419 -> -0.04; 8.7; 9.13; 8.95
